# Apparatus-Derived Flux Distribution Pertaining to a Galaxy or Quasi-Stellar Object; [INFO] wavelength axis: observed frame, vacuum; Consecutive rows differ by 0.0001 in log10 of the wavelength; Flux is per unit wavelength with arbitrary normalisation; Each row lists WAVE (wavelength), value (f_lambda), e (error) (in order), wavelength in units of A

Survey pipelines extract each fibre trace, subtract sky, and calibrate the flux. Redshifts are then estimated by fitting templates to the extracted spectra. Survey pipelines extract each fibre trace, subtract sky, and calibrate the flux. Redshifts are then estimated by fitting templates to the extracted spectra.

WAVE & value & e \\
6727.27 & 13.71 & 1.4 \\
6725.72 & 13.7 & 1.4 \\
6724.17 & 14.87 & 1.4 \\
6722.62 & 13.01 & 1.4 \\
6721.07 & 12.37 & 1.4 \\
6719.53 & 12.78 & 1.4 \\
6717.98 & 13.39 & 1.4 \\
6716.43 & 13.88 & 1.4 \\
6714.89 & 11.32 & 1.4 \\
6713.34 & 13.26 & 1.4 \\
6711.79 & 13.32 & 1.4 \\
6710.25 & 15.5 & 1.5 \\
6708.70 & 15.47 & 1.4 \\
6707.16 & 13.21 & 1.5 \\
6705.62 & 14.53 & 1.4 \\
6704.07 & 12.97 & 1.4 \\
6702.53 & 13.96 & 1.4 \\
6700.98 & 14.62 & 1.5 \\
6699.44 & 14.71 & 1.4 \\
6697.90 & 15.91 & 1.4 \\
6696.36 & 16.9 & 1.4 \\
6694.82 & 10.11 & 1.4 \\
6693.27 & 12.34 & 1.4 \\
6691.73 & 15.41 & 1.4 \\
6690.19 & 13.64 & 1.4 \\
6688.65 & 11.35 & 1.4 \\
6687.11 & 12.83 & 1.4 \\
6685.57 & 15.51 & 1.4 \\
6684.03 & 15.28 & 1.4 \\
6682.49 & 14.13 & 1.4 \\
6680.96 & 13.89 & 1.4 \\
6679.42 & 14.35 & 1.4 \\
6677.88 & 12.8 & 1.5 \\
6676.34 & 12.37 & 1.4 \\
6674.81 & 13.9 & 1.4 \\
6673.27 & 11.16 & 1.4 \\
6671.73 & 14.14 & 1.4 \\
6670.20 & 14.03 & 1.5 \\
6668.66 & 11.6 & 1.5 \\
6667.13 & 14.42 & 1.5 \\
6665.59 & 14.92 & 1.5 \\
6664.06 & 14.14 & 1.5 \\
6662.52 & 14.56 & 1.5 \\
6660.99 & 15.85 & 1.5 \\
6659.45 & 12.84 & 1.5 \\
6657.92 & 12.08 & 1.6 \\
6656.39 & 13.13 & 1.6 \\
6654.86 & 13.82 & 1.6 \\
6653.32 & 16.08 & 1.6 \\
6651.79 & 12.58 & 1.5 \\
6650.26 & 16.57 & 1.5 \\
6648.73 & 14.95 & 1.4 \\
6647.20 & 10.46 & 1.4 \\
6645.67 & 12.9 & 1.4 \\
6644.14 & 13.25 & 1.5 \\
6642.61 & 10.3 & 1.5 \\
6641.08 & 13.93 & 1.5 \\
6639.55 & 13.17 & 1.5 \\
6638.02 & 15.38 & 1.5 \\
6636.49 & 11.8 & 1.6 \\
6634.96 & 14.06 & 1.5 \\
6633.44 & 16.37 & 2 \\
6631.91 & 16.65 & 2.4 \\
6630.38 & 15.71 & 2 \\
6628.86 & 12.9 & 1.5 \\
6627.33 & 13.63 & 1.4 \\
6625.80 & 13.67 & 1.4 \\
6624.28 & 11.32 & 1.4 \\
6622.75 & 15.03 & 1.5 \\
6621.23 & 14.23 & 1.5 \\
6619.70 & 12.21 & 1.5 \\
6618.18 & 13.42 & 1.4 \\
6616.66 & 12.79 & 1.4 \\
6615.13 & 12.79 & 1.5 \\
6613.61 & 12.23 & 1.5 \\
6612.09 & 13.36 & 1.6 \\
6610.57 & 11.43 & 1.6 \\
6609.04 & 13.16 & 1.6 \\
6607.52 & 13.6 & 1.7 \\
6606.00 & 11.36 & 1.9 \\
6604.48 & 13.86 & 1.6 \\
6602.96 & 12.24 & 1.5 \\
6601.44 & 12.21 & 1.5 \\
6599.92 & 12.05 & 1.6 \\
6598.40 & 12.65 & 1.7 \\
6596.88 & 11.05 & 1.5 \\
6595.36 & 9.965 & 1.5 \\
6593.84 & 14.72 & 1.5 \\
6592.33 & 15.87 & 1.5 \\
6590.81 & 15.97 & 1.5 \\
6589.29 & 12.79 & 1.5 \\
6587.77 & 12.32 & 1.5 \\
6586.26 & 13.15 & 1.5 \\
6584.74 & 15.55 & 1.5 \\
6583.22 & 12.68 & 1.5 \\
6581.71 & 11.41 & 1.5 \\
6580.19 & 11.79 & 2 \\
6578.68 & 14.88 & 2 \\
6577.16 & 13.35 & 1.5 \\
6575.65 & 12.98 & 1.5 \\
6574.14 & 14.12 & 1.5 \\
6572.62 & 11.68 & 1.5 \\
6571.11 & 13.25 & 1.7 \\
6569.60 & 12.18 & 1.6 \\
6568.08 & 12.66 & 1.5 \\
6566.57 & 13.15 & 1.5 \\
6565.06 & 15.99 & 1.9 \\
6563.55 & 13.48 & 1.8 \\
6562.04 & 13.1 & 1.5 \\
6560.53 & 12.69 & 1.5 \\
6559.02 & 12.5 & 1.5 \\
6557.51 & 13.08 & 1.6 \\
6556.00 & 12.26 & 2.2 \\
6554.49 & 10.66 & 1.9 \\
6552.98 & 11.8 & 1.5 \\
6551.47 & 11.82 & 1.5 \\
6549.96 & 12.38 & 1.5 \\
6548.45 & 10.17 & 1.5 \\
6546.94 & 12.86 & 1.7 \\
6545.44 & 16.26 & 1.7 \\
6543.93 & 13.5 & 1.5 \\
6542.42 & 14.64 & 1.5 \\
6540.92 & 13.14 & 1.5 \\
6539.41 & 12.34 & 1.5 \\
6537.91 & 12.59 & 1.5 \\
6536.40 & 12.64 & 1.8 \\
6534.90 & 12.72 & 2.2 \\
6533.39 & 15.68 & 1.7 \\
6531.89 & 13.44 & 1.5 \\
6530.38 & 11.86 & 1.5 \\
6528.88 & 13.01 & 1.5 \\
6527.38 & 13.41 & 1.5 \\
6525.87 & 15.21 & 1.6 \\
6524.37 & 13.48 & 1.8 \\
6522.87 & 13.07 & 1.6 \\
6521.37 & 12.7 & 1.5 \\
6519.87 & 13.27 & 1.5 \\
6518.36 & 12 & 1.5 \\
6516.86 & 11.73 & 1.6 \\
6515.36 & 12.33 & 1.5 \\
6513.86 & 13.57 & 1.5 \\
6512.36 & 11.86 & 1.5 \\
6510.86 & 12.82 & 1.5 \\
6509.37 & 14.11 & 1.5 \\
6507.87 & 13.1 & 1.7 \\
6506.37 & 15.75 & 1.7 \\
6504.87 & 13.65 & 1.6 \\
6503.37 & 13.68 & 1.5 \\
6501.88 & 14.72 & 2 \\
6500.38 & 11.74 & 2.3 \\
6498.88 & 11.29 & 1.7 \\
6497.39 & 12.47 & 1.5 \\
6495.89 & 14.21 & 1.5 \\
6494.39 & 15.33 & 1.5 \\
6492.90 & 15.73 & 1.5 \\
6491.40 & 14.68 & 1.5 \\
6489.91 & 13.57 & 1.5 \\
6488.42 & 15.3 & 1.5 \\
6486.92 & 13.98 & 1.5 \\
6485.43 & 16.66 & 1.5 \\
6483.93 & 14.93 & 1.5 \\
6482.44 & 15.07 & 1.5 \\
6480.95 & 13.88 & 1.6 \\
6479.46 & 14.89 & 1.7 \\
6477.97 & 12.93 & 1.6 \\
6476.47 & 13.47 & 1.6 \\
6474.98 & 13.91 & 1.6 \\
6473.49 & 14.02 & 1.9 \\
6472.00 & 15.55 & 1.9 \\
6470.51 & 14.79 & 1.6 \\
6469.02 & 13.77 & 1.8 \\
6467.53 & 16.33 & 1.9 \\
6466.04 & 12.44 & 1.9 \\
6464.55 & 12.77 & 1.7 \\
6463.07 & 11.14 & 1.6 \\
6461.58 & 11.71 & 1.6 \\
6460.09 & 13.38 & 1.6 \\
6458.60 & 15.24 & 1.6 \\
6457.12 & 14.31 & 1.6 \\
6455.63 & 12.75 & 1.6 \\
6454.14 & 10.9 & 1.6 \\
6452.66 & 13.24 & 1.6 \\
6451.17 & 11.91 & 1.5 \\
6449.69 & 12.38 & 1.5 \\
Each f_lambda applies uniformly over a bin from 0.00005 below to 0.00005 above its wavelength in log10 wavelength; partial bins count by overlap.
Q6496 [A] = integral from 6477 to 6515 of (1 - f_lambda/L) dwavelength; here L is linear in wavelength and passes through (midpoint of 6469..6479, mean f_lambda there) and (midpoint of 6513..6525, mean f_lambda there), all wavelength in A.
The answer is -1.50 A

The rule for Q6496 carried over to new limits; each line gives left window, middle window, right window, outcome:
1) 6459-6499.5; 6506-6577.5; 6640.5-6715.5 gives 4.6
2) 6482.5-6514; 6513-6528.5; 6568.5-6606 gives 0.8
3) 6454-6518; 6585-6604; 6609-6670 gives 0.9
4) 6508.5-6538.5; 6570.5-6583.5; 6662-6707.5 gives 0.4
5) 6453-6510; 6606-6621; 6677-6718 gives 1.2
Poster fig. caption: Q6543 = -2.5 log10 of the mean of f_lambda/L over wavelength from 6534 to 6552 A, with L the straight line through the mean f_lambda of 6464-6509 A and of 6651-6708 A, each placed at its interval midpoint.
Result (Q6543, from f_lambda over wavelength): 0.09 mag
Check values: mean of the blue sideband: 14.2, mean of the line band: 13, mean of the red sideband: 13.8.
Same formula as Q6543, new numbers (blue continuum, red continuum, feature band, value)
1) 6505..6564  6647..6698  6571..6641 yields 0.01 mag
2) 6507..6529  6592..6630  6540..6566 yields 0.00 mag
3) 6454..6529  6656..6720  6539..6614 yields 0.06 mag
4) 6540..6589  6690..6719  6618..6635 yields -0.06 mag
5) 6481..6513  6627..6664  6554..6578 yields 0.08 mag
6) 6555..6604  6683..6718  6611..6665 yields -0.02 mag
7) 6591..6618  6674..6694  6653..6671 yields -0.04 mag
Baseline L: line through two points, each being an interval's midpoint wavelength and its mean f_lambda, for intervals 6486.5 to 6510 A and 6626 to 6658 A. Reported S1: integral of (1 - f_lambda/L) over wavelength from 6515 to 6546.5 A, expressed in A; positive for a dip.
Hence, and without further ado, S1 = 1.4 A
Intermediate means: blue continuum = 14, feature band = 13.3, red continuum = 13.8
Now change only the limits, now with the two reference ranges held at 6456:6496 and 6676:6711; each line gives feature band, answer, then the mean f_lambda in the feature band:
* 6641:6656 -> 0.6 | 13.5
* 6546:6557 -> 1.8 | 11.8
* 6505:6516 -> 0.6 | 13.4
